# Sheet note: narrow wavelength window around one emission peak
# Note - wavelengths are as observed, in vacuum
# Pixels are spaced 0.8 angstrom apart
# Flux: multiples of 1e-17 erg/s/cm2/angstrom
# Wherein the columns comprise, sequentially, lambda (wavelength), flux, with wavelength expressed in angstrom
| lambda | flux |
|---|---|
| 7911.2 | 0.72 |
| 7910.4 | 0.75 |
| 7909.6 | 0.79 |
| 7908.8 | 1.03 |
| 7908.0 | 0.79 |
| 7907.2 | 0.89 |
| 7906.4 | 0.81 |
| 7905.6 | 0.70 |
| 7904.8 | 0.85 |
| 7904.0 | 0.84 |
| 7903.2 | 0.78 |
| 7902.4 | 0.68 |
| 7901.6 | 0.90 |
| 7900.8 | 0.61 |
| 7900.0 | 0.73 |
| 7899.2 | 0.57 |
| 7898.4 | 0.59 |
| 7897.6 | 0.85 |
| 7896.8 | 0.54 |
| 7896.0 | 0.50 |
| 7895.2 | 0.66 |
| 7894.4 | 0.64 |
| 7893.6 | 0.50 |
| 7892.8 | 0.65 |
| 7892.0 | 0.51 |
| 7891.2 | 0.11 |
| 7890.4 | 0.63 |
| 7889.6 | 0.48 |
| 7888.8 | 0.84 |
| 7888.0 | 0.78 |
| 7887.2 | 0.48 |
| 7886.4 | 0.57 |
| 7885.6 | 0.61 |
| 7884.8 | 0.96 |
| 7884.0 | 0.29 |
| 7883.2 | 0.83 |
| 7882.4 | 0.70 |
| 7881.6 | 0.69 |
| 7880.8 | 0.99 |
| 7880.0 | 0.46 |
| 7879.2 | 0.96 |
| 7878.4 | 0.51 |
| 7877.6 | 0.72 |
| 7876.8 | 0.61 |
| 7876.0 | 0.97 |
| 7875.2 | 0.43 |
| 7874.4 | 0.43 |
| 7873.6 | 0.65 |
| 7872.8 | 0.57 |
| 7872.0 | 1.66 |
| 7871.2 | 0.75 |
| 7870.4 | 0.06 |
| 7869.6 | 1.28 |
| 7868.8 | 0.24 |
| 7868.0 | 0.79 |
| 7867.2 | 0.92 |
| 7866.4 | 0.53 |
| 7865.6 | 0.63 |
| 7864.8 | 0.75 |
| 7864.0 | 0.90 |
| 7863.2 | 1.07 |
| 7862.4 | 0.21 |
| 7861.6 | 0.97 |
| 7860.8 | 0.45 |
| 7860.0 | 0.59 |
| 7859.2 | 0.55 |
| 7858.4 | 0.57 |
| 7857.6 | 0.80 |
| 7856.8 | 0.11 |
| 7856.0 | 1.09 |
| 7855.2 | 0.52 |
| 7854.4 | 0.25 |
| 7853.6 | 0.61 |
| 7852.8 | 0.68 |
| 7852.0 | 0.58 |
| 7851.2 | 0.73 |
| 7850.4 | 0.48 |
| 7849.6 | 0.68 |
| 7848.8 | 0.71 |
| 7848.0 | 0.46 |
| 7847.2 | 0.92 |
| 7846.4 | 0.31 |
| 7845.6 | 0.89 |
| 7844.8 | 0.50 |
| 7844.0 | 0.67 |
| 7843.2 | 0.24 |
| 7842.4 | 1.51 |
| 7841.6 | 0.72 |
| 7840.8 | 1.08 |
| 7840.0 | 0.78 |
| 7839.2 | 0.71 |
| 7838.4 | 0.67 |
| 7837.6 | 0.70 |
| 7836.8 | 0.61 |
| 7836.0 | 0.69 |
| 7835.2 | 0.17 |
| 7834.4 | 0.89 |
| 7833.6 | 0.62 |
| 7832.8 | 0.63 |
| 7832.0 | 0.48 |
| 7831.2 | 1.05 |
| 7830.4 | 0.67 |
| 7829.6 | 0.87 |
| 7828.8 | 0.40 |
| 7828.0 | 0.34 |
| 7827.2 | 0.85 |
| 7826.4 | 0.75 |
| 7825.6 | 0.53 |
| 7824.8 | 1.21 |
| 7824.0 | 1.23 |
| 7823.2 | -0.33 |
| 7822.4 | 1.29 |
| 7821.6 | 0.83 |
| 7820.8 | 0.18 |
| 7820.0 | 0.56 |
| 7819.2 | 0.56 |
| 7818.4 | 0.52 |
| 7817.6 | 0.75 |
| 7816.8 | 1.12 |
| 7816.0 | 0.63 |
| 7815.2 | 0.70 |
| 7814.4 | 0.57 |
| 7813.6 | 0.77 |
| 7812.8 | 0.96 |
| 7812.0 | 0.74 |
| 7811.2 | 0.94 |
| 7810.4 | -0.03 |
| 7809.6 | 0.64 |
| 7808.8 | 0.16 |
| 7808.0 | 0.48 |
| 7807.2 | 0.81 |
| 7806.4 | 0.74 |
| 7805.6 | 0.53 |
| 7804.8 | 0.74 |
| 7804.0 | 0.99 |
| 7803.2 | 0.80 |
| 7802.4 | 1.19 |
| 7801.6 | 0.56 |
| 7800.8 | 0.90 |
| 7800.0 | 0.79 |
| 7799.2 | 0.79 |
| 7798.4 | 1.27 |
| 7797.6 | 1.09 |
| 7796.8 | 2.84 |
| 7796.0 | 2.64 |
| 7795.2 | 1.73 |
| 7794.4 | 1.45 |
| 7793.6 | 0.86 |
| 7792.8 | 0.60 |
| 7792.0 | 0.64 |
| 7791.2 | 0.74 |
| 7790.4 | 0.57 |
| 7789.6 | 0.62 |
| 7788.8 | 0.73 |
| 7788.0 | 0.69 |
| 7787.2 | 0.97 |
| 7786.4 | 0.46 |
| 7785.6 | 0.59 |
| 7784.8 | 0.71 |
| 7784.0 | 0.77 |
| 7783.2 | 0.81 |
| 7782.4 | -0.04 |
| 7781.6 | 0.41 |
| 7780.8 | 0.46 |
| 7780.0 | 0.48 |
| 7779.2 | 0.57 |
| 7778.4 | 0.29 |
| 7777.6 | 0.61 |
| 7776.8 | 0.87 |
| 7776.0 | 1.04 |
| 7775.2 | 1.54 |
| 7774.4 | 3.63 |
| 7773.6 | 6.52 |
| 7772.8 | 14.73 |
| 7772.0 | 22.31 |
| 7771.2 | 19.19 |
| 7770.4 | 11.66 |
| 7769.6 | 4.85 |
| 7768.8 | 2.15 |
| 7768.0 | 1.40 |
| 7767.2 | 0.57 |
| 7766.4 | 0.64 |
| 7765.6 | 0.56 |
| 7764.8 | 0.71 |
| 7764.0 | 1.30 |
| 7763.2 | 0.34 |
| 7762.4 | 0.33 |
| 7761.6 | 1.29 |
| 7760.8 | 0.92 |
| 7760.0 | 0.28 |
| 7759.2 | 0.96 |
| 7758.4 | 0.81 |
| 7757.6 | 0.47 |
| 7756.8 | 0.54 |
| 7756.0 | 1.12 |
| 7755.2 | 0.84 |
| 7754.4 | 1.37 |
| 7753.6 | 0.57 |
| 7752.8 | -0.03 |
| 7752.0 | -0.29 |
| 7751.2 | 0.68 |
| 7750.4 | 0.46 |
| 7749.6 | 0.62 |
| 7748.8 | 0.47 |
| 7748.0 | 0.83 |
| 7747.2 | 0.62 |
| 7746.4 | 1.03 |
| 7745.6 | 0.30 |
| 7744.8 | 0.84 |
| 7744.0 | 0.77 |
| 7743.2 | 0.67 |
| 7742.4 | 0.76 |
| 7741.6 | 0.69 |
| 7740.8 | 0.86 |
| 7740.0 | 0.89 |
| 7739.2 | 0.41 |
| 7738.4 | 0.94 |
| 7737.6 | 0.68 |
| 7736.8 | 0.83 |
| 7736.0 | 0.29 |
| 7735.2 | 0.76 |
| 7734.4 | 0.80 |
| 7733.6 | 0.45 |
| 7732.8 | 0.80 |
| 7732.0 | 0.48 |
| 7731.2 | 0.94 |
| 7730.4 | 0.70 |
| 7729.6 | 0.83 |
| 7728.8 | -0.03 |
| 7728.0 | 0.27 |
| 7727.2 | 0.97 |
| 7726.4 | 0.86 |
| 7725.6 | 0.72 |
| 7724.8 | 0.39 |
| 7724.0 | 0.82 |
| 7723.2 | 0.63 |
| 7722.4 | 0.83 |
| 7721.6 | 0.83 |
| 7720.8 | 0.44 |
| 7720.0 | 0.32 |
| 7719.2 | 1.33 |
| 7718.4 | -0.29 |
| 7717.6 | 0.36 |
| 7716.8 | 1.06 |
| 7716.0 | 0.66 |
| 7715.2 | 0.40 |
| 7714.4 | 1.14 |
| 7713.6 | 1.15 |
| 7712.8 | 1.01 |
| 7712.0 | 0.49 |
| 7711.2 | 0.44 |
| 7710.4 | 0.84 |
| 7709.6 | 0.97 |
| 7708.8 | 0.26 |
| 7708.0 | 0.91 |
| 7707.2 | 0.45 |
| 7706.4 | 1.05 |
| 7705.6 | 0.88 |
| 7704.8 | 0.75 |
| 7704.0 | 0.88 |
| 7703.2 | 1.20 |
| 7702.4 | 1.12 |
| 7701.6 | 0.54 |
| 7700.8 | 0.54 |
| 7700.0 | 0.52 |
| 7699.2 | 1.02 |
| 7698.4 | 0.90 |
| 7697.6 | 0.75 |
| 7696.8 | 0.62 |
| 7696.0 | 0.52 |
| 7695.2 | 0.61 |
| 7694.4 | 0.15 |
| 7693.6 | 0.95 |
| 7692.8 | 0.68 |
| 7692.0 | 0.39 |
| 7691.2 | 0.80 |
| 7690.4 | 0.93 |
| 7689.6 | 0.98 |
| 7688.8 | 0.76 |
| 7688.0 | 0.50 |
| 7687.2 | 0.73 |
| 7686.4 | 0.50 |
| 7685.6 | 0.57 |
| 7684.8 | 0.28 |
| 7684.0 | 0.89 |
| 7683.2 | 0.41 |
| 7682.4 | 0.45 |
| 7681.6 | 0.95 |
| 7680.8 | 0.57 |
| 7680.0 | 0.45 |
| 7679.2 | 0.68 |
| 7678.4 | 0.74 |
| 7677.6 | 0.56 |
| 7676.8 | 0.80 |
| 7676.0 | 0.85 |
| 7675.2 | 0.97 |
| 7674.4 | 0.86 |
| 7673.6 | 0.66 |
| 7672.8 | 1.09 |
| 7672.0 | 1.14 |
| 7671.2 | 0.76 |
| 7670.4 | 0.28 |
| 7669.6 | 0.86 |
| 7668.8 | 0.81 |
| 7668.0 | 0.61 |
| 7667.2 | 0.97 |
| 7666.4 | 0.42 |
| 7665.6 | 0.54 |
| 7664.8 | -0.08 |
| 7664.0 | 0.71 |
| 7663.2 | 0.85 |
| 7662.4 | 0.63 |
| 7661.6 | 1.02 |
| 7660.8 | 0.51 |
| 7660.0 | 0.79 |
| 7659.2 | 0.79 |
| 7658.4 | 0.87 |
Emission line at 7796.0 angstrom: [N II] 6583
